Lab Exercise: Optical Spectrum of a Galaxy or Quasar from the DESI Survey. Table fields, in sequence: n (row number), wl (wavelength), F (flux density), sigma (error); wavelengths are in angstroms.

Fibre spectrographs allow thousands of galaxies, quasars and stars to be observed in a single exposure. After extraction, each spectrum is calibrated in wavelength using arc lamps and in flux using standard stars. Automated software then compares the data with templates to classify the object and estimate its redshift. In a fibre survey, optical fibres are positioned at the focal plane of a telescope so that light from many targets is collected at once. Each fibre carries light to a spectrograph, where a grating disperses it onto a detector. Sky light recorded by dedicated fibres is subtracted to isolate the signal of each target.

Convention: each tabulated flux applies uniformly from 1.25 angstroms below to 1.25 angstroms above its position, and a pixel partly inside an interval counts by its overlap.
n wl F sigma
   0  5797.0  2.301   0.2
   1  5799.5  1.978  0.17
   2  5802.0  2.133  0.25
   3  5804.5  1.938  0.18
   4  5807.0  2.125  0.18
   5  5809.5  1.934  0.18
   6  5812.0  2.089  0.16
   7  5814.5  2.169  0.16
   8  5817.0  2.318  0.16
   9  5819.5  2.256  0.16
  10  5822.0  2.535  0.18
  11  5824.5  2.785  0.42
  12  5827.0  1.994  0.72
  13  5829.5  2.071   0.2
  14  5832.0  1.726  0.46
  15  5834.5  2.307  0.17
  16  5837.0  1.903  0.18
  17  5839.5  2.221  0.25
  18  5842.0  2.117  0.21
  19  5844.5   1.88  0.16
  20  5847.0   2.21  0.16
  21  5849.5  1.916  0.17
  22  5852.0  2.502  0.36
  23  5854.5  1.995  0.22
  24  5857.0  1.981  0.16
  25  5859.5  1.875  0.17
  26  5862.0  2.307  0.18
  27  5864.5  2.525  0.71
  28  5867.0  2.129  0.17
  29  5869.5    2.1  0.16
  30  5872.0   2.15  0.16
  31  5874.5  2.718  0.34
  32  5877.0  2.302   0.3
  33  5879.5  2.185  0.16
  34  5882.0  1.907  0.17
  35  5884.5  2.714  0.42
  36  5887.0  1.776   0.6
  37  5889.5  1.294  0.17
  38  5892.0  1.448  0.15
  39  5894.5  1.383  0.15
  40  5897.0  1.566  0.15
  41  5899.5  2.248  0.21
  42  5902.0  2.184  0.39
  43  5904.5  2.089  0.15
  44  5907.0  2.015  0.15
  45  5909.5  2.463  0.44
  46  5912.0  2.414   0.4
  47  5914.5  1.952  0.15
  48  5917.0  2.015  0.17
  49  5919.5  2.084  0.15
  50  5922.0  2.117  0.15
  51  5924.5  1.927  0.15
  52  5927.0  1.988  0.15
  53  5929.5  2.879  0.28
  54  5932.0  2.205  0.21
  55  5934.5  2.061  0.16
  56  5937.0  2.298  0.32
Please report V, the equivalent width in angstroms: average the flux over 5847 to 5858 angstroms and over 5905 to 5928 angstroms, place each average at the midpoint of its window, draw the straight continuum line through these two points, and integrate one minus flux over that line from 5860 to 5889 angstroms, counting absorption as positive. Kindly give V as -1.5 angstroms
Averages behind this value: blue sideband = 2.11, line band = 2.22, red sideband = 2.11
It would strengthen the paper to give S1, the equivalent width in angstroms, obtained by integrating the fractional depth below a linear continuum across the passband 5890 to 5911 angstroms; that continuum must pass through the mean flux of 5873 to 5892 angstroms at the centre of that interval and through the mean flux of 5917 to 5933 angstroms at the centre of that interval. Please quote 2.2 angstroms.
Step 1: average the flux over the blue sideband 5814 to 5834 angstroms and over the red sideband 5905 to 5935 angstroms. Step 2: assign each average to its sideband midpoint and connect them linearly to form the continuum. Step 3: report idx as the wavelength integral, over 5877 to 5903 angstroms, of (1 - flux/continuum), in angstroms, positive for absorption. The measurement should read 3.6 angstroms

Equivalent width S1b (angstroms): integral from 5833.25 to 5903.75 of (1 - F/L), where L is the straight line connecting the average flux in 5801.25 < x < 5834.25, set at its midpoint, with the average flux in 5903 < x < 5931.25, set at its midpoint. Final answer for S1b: 3.4 angstroms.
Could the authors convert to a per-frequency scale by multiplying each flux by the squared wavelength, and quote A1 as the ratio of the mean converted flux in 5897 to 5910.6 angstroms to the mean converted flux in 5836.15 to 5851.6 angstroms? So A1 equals 1.05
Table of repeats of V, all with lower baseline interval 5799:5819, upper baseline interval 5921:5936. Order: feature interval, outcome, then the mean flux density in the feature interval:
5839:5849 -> 0.2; 2.08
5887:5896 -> 3.0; 1.44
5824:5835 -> -0.1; 2.13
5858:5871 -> -0.2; 2.18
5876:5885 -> -0.3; 2.24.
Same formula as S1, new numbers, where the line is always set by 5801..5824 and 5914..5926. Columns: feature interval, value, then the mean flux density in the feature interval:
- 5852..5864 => 0.0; 2.12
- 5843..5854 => 0.1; 2.12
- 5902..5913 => -1.0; 2.23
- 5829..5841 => 0.6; 2.05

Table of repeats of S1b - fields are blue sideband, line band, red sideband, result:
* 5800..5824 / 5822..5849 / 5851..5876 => 0.81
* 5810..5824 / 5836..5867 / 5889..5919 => 0.35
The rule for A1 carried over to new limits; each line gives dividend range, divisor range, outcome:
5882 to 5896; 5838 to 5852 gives 0.84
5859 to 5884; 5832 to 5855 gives 1.08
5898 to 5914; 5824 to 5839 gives 1.08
